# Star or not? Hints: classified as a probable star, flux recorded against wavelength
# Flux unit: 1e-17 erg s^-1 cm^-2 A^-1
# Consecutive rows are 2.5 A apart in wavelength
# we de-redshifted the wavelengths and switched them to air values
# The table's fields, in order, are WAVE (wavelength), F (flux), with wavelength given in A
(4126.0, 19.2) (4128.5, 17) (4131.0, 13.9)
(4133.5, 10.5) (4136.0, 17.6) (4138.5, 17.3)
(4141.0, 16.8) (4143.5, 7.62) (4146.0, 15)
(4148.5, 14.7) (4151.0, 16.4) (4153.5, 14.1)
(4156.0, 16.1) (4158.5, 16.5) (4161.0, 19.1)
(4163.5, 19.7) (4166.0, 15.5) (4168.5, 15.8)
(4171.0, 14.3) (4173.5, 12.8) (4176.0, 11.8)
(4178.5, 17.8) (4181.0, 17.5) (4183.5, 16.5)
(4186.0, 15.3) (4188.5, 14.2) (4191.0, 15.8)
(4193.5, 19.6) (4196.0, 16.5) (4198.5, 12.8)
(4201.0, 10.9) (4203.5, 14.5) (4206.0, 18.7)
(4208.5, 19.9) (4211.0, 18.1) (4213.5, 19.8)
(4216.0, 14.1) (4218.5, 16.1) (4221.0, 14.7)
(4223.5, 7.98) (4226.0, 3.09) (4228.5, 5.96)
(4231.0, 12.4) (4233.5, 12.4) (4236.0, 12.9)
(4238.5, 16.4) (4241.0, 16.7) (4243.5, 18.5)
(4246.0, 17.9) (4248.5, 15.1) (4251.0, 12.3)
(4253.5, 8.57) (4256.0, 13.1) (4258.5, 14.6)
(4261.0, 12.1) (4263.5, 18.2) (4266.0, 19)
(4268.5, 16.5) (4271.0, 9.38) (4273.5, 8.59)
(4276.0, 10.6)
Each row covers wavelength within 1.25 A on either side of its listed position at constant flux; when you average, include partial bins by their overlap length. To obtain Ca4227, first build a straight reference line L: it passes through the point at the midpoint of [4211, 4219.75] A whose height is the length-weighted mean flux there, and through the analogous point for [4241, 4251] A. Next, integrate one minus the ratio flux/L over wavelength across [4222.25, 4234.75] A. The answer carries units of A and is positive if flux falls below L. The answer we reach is 6.2 A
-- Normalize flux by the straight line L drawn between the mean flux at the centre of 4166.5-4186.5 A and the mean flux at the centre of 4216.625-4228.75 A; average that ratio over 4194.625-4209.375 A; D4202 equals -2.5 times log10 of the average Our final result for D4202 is -0.25 mag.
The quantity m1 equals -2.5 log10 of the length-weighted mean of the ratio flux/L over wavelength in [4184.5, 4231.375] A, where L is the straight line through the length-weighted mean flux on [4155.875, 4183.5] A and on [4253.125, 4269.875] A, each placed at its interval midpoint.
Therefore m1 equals 0.097 mag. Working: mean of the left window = 16.1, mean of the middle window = 14.3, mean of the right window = 14.9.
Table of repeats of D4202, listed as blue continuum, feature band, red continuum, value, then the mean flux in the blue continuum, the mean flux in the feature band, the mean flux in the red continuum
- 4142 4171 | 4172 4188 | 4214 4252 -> -0.03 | 15.5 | 15.2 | 13.2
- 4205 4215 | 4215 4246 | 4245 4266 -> 0.29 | 19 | 12.8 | 14.2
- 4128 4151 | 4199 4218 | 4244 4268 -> -0.12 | 14.5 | 16.4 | 14.7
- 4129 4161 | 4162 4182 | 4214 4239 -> -0.13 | 14.9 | 15.7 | 11.7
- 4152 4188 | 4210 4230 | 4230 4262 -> 0.19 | 15.9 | 12.4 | 14.1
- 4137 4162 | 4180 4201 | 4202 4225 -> -0.01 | 15.3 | 15.7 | 15.8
